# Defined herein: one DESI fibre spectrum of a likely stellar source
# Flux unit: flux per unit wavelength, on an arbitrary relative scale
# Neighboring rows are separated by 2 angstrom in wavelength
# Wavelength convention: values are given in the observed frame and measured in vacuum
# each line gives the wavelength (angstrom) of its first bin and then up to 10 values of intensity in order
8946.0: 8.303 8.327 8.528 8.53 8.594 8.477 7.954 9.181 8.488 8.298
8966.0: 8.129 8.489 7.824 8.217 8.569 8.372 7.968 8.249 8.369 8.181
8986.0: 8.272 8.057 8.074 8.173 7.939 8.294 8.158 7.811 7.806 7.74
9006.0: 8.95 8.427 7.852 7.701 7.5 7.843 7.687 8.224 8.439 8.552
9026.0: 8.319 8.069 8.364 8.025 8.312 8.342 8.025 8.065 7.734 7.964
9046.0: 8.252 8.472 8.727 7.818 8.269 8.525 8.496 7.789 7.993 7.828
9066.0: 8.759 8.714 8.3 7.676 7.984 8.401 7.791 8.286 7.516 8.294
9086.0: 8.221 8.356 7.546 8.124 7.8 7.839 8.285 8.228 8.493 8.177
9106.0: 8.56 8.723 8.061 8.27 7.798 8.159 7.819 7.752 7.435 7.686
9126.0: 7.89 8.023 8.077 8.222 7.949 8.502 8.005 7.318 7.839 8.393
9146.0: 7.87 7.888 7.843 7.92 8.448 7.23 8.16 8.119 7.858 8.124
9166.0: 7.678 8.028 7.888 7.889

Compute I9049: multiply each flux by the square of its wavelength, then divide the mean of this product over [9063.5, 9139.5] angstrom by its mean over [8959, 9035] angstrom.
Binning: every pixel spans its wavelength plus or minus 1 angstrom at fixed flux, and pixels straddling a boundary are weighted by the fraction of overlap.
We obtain 1.01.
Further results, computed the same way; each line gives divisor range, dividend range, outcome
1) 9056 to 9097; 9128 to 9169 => 1.00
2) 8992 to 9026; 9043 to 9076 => 1.03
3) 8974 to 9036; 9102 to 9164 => 1.01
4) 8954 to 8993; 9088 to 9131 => 1.00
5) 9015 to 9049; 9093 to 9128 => 1.00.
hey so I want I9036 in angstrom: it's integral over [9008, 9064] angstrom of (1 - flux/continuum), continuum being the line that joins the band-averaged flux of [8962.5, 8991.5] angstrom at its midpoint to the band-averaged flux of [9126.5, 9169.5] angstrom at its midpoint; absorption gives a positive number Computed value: 0.1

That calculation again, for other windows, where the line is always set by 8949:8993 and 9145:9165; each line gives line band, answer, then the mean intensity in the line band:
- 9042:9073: -0.3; 8.22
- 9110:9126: 0.3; 7.86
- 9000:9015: 0.5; 7.98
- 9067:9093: 0.0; 8.09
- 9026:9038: 0.0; 8.21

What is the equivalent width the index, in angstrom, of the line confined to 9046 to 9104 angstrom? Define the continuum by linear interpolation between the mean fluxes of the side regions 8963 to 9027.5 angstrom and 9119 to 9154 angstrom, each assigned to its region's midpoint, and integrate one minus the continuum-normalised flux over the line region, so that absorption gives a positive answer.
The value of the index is -1.0 angstrom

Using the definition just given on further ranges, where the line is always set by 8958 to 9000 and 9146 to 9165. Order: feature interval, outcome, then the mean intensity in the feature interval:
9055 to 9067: -0.2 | 8.23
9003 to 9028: 0.3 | 8.1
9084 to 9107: -0.3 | 8.15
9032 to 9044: 0.1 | 8.08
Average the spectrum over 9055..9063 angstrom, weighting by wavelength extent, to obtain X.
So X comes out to 8.2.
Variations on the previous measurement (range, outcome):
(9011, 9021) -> 7.79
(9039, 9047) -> 8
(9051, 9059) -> 8.28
